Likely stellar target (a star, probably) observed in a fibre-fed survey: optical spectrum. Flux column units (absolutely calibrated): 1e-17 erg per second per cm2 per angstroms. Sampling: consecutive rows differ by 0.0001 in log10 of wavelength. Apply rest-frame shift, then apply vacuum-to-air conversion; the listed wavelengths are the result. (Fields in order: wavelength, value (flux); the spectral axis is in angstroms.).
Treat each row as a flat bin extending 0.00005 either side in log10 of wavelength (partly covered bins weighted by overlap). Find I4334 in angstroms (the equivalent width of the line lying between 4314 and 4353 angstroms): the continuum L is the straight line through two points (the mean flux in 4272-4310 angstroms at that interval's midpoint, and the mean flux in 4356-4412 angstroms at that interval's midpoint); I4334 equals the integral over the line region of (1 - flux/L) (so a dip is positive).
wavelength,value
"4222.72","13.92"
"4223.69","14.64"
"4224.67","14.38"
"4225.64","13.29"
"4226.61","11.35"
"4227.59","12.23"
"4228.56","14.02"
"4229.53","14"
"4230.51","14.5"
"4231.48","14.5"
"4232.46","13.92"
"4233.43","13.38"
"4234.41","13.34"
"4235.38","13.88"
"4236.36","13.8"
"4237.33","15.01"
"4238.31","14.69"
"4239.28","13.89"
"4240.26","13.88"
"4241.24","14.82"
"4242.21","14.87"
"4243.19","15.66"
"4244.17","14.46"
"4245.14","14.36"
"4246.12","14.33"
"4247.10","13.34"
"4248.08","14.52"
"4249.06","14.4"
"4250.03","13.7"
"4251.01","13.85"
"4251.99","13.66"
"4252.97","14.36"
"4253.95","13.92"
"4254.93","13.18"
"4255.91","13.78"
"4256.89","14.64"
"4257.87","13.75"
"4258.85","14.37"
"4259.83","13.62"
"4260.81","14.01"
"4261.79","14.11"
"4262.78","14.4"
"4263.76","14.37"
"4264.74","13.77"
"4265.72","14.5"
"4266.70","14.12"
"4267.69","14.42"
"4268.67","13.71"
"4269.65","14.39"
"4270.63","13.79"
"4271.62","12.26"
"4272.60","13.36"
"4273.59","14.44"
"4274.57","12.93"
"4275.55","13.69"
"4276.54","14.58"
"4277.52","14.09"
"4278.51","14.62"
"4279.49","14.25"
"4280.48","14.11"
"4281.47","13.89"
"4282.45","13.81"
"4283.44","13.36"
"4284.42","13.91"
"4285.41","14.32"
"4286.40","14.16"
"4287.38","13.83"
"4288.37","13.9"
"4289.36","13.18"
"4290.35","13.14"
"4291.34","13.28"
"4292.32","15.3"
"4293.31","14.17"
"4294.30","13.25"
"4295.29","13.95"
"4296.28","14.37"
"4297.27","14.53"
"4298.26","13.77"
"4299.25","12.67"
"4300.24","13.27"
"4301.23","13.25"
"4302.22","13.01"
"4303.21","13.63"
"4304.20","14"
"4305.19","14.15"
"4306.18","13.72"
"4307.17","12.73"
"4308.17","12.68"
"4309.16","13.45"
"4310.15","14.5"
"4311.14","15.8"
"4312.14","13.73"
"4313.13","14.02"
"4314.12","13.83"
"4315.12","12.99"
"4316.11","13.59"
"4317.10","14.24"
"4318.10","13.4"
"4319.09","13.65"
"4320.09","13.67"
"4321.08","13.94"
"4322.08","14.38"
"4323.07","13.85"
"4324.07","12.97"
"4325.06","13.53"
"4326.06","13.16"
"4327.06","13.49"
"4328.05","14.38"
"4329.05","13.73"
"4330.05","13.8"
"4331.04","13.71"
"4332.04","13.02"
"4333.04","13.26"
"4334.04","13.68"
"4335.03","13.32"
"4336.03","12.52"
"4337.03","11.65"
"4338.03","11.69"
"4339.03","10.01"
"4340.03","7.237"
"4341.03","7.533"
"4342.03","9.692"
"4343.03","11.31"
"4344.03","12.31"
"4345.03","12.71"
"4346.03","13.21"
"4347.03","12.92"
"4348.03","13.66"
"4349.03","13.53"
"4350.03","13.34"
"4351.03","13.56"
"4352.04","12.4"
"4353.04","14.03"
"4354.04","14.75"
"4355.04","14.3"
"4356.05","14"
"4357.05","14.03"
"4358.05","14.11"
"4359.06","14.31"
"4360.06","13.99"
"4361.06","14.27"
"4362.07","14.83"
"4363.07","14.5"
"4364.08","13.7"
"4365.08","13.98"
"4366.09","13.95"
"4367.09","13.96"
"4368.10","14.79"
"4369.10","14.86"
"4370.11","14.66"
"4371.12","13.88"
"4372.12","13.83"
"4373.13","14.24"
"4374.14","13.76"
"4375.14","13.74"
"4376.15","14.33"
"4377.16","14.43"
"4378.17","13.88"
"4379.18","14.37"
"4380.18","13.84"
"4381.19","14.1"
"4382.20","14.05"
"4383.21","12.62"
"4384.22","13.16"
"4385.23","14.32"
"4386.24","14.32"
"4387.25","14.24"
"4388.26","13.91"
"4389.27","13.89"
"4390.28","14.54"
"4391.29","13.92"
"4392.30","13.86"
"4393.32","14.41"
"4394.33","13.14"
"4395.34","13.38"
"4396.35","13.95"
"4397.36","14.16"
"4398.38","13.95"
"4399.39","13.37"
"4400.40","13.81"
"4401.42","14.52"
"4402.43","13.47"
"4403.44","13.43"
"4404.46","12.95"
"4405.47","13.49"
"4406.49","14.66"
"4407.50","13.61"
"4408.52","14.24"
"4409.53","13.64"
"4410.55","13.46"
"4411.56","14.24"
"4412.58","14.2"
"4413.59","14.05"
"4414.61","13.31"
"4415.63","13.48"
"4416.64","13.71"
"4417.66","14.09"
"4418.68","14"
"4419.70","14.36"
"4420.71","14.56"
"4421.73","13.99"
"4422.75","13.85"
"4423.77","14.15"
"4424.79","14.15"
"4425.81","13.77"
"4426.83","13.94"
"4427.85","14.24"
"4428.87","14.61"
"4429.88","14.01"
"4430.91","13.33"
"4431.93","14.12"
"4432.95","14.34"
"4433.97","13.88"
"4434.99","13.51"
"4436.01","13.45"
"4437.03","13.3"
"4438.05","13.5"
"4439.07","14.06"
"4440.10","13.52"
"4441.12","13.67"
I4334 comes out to 3.0 angstroms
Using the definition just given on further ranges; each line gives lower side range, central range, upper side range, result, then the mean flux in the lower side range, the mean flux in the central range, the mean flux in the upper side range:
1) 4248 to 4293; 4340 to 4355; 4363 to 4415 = 1.69 angstroms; 13.9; 12.4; 13.9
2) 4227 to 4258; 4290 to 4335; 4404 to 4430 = 1.05 angstroms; 14.1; 13.7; 14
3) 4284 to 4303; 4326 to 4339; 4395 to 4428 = 0.68 angstroms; 13.7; 13.1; 13.9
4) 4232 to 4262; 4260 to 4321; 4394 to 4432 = 0.95 angstroms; 14.1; 13.8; 13.9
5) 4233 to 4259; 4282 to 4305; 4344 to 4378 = 0.50 angstroms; 14.1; 13.7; 13.9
